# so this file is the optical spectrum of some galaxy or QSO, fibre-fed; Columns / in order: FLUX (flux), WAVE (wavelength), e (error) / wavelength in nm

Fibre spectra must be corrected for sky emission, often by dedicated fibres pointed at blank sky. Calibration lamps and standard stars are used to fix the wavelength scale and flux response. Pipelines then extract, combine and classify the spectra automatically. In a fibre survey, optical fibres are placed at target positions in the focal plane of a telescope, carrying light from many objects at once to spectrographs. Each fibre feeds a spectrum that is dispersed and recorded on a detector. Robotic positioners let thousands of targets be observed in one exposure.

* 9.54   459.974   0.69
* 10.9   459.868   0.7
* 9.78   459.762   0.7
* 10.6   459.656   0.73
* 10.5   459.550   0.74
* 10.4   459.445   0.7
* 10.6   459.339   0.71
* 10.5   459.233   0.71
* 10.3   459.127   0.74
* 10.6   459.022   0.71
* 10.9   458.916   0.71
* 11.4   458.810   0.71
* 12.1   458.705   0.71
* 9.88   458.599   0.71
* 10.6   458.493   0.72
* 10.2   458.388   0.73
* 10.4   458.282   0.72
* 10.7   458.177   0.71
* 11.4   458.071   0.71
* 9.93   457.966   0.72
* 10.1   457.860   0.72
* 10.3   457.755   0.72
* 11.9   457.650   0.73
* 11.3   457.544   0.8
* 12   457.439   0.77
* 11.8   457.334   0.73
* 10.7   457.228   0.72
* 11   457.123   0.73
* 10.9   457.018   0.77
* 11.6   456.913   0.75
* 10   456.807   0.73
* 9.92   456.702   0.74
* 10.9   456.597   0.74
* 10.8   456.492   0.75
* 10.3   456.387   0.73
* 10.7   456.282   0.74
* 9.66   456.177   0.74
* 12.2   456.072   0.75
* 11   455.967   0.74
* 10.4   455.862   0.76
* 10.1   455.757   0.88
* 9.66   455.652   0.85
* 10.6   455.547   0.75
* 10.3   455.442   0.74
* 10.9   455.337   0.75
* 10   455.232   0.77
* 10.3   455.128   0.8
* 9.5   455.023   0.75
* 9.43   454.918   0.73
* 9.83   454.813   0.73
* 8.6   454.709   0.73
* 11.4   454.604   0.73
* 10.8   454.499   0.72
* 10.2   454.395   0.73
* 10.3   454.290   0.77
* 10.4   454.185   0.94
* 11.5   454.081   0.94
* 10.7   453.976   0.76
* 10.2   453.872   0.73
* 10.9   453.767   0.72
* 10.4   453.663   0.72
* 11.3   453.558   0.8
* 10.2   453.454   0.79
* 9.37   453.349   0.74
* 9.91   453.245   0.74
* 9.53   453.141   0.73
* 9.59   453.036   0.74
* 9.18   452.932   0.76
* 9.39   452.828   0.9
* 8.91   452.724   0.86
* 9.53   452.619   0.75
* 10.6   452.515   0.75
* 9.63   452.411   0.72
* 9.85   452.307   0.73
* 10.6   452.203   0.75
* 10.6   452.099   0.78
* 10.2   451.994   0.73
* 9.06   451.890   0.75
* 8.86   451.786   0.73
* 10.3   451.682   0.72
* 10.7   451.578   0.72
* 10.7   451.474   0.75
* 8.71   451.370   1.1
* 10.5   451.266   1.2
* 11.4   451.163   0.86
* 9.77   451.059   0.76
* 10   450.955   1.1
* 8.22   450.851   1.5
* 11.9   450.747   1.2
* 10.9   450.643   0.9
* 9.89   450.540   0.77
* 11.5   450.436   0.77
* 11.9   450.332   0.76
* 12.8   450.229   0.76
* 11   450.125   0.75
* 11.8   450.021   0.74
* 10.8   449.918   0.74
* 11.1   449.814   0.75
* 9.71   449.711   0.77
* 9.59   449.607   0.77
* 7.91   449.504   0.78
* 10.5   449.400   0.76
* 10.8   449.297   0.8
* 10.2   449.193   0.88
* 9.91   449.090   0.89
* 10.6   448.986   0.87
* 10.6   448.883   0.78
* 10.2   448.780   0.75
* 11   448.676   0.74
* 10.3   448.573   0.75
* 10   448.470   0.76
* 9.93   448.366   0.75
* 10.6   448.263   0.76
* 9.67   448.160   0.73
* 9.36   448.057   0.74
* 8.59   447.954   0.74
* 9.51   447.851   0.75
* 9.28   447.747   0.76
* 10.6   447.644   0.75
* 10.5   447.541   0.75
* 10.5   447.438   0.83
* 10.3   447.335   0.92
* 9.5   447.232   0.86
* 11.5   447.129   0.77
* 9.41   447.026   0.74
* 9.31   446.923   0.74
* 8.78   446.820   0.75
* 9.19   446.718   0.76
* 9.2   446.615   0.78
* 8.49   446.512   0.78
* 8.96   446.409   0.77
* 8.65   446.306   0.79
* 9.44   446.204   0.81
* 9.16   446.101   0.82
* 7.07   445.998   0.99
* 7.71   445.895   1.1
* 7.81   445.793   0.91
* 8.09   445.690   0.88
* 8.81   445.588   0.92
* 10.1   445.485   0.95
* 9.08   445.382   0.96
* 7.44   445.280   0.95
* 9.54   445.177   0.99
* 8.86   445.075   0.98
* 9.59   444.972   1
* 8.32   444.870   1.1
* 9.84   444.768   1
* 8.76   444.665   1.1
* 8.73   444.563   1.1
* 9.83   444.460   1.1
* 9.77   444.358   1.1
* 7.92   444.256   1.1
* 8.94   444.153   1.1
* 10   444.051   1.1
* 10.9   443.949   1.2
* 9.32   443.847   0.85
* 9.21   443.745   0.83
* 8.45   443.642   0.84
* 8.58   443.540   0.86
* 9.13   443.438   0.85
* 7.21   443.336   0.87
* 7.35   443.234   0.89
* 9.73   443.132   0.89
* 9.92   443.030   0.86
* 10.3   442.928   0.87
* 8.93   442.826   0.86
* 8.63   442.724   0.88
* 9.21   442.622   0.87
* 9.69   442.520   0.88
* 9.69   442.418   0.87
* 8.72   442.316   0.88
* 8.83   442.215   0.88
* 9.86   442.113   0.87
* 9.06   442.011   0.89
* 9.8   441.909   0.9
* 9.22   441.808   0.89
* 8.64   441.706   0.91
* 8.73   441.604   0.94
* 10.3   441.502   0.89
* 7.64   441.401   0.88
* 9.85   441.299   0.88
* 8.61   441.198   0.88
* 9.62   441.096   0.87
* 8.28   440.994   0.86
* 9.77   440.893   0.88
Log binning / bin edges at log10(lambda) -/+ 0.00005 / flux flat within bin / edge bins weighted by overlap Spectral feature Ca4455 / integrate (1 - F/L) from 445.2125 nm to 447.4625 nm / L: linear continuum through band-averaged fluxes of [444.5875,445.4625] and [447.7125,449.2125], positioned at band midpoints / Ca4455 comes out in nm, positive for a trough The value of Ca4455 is 0.085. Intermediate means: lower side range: 8.96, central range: 9.01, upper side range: 9.99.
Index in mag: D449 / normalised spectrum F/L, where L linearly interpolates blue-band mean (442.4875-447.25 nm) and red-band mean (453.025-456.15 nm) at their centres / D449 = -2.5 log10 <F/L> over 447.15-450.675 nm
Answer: -0.085 mag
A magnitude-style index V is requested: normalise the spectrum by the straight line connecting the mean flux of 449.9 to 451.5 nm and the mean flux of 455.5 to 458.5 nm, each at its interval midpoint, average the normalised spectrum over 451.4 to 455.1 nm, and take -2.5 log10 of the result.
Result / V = 0.07 mag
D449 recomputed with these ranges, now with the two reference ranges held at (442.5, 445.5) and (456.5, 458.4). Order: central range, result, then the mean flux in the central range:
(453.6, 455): 0.01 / 10.3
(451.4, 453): 0.03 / 9.85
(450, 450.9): -0.12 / 11.1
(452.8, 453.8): 0.04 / 9.98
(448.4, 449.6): -0.04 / 10.2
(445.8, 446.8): 0.09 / 8.62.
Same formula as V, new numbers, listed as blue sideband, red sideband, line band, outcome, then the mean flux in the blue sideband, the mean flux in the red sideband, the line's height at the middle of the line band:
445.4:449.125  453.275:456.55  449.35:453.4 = -0.02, 9.51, 10.4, 9.98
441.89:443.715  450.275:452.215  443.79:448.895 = 0.02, 9.05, 10.3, 9.57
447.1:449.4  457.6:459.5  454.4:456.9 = 0.02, 10.2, 10.7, 10.5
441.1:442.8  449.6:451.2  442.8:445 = 0.05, 9.16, 10.8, 9.54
